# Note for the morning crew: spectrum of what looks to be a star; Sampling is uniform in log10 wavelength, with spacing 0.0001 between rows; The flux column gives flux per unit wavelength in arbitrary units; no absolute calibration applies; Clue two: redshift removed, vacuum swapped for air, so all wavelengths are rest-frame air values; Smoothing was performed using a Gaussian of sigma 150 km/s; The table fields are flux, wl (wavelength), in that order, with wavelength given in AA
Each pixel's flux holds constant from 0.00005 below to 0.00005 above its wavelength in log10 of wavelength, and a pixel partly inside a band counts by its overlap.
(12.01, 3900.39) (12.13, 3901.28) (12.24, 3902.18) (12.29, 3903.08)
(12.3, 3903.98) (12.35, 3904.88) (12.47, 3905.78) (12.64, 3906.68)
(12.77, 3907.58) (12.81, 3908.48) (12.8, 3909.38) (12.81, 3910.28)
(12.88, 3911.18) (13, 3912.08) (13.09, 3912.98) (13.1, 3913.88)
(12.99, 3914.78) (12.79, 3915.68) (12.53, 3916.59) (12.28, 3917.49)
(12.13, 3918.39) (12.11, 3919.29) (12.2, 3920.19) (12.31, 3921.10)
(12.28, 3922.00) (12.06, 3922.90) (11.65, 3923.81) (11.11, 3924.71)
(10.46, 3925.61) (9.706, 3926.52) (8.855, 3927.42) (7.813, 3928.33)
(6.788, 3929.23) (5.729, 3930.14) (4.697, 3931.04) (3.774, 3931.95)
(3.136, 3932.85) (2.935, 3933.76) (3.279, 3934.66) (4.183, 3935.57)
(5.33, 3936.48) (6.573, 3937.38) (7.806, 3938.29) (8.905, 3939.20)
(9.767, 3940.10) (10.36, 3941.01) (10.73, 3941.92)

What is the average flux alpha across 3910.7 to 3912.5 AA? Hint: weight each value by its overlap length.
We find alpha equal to 12.9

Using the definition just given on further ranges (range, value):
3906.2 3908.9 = 12.7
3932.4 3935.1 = 3.12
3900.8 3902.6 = 12.2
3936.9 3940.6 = 8.27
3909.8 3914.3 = 13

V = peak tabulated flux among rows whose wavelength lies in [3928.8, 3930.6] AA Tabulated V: 6.788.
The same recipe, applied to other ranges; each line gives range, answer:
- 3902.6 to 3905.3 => 12.35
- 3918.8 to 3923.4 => 12.31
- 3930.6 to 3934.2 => 4.697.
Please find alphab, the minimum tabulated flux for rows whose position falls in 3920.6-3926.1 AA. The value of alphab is 10.46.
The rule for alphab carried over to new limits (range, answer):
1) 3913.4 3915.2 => 12.99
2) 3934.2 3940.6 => 3.279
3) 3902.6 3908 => 12.29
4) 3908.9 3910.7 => 12.8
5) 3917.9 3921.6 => 12.11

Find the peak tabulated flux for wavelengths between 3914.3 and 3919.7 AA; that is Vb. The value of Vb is 12.99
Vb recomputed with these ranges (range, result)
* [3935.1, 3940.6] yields 9.767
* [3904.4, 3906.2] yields 12.47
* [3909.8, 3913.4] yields 13.09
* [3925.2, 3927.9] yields 10.46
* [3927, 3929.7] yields 8.855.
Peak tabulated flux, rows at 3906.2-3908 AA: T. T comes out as 12.77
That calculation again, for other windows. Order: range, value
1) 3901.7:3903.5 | 12.29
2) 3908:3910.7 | 12.81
